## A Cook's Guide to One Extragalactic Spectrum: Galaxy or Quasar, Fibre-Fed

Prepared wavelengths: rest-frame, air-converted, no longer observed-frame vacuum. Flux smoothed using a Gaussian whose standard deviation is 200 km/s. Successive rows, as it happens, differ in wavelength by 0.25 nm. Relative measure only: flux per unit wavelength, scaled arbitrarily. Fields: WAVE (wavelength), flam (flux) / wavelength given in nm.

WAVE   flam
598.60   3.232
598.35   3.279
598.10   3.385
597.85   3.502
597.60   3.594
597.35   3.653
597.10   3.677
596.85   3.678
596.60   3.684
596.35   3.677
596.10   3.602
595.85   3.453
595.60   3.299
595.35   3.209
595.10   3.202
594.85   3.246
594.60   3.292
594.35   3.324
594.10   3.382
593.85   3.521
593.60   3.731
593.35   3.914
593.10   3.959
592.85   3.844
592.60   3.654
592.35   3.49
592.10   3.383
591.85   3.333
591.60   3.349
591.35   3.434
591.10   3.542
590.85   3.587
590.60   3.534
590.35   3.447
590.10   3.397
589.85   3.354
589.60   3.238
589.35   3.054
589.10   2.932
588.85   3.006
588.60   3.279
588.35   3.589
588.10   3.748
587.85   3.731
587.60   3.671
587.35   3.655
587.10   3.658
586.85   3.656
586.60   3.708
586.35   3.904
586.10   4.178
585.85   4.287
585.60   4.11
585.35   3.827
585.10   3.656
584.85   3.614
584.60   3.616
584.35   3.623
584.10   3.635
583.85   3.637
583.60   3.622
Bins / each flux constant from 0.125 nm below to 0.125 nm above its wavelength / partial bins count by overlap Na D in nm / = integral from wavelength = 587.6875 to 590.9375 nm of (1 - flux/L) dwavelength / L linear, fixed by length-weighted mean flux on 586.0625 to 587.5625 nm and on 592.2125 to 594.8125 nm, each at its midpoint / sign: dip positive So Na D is 0.28 nm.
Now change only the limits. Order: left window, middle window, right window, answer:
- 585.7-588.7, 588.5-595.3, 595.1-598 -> 0.42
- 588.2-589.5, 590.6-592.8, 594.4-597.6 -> -0.13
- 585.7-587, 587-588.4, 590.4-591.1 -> 0.05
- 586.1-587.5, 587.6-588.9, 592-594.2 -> 0.08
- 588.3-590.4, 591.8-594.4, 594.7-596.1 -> -0.26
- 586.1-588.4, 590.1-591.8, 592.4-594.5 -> 0.10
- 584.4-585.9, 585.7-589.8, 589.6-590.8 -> 0.05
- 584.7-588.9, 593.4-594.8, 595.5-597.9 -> 0.06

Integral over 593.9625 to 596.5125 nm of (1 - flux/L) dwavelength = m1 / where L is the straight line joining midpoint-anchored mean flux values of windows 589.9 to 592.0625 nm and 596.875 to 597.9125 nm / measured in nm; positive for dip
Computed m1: 0.135 nm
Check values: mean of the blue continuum 3.45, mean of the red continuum 3.62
